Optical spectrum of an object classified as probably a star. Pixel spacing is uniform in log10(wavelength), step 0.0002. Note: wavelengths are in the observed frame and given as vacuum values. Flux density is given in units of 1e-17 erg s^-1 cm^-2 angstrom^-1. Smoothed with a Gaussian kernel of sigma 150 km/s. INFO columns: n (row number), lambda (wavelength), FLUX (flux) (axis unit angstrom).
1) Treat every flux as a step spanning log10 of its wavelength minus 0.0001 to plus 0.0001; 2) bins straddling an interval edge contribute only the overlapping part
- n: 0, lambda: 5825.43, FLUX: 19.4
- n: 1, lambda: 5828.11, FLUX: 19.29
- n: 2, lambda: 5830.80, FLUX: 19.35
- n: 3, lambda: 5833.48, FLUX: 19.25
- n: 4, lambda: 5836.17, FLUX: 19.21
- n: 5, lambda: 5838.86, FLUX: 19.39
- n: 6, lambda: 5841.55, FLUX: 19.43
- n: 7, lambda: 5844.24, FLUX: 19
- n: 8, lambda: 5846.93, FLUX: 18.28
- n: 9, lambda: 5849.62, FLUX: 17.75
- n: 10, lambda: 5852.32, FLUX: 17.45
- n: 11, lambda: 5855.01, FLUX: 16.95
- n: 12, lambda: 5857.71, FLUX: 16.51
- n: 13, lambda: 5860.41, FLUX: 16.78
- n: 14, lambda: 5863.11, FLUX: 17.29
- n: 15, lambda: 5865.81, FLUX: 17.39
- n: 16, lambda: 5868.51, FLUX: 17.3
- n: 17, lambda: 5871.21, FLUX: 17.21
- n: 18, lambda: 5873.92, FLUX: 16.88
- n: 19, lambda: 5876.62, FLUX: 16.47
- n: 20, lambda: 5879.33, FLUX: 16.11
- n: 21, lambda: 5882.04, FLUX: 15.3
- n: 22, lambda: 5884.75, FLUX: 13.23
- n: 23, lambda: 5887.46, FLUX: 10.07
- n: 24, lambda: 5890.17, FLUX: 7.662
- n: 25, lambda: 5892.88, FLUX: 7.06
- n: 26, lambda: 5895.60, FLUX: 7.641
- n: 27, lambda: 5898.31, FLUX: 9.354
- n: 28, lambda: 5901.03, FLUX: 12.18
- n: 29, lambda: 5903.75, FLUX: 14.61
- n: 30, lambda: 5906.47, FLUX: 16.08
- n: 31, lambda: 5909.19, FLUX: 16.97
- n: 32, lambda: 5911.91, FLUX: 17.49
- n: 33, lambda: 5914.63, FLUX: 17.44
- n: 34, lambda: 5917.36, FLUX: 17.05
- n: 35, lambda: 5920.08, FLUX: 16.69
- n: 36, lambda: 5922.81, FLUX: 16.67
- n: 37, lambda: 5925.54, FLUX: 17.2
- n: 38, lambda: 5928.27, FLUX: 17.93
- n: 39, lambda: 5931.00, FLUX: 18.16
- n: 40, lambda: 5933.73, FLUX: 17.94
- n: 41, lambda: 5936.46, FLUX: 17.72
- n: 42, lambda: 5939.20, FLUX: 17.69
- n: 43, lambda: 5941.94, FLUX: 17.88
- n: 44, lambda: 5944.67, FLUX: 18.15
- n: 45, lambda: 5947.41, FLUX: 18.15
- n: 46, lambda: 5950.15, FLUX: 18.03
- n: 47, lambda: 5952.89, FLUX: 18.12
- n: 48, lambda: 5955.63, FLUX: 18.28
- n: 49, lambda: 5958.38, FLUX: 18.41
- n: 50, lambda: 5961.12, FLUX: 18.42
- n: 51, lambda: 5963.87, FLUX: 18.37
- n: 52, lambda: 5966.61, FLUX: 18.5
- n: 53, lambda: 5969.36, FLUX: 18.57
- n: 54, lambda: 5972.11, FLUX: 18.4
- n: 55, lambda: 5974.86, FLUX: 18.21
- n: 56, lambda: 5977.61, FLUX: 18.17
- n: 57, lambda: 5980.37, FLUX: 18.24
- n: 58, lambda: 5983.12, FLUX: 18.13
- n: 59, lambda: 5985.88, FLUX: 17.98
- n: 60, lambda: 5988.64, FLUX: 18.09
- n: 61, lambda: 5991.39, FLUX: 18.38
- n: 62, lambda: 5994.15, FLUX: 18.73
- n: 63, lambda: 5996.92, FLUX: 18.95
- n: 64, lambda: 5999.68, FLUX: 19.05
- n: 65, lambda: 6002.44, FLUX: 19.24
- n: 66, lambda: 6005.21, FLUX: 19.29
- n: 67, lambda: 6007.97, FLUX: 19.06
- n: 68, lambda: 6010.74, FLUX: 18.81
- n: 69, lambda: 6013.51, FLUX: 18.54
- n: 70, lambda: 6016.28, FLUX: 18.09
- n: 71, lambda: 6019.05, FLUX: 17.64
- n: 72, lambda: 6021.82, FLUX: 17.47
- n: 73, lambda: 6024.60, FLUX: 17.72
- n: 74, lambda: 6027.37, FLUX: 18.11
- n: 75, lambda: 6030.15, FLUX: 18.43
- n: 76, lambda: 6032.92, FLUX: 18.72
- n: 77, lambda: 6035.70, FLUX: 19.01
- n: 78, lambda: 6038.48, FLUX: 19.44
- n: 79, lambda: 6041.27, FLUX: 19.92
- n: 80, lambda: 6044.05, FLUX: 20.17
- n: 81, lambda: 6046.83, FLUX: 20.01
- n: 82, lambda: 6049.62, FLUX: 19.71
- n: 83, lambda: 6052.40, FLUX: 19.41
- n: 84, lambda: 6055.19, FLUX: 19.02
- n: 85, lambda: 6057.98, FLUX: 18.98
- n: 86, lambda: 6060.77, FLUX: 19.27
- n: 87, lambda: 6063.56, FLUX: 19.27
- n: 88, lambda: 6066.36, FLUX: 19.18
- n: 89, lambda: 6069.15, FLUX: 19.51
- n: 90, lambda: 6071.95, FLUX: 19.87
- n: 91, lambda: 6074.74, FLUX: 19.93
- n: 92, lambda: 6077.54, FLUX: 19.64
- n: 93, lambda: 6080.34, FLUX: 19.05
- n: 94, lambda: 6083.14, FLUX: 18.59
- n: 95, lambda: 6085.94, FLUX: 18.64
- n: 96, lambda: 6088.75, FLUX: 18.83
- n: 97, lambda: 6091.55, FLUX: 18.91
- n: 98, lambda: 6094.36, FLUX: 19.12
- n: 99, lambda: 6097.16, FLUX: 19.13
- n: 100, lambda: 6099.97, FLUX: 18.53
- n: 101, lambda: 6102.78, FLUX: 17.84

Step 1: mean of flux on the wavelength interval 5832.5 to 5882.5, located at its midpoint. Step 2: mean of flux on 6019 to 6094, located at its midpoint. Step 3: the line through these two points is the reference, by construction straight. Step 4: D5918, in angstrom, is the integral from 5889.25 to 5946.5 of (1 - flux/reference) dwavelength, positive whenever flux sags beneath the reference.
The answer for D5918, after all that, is 8.8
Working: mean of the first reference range 17.6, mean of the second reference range 19.1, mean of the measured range 15.3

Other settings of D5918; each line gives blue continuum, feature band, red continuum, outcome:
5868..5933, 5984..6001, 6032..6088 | -1.1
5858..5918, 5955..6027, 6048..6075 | -4.3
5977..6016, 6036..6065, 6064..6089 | -0.7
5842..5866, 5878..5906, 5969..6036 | 9.9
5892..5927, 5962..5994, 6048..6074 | -3.1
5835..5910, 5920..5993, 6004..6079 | -3.7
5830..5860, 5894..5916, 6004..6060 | 5.5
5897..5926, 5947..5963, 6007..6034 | -1.5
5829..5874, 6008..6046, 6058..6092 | 0.6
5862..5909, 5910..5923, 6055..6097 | -2.2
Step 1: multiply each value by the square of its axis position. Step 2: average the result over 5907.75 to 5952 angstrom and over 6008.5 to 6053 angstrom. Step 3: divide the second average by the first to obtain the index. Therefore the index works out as 1.11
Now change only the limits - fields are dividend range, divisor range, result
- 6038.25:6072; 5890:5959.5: 1.28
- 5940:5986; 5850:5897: 1.29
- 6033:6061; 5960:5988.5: 1.09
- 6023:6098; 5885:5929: 1.46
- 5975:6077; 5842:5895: 1.29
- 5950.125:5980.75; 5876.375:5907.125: 1.58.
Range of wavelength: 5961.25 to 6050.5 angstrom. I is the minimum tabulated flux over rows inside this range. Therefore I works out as 17.47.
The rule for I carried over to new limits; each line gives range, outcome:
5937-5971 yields 17.69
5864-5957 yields 7.06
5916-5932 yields 16.67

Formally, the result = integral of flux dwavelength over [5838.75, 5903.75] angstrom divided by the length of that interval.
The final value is 15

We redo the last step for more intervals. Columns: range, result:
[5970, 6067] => 18.8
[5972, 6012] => 18.6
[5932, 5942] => 17.8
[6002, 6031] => 18.4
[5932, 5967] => 18.1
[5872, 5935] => 14.6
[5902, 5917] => 16.4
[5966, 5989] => 18.2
